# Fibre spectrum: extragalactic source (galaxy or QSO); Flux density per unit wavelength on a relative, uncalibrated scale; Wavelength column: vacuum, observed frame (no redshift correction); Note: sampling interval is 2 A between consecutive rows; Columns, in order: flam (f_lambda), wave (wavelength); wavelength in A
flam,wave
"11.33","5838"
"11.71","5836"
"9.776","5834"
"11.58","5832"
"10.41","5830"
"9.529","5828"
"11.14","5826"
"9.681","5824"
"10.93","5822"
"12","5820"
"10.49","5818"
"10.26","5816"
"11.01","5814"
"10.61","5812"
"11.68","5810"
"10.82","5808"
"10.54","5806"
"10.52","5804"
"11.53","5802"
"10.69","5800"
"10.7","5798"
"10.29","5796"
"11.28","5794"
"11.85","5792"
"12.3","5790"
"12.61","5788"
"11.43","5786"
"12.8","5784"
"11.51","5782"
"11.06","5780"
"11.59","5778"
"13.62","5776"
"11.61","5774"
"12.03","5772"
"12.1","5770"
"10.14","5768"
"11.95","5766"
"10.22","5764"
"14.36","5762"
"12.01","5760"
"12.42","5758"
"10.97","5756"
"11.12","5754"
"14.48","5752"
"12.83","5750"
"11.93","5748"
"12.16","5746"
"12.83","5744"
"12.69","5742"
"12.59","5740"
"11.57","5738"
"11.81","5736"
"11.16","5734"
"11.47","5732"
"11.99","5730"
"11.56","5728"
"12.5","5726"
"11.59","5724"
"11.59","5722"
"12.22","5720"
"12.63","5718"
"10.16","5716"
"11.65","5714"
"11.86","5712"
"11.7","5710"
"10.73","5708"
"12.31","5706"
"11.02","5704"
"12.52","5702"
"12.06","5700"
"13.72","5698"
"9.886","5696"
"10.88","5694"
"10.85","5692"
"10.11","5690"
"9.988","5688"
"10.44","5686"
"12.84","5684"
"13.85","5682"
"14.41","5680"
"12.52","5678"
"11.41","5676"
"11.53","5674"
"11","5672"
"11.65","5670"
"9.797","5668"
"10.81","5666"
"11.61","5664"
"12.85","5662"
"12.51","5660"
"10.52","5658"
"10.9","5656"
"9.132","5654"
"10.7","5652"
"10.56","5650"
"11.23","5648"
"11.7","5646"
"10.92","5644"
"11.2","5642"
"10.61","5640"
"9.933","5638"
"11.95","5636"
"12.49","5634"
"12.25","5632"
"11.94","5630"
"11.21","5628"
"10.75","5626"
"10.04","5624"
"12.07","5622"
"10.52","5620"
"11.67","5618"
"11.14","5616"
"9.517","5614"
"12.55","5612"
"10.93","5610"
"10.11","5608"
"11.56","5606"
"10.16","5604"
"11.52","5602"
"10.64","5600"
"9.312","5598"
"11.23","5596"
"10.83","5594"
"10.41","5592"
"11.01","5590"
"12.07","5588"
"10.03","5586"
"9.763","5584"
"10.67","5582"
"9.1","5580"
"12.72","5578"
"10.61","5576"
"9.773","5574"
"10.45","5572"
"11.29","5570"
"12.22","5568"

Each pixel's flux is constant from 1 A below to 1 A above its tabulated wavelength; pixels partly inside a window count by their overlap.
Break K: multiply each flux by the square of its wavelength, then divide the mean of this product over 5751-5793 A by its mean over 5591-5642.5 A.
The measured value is 1.2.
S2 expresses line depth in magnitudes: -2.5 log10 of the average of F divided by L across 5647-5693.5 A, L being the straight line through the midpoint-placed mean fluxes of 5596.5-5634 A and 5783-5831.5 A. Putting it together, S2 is -0.030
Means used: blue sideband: 11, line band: 11.4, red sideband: 11.1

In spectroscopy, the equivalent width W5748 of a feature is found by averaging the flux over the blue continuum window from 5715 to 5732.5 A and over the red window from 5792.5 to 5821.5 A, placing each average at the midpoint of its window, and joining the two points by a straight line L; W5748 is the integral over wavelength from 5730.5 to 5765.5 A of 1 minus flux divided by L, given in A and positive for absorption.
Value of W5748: -2.0 A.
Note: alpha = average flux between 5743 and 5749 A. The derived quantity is 12.3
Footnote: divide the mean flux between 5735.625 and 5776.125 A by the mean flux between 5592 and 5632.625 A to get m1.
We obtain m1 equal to 1.11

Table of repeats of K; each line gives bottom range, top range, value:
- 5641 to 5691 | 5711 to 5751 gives 1.07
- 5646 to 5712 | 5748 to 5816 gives 1.05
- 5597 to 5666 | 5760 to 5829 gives 1.08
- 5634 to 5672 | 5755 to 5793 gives 1.12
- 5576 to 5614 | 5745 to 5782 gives 1.18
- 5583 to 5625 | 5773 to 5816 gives 1.13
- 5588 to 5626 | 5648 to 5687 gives 1.08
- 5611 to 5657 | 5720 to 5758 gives 1.13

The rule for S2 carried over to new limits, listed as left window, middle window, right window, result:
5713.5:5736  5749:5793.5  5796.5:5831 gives -0.08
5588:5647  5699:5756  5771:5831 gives -0.07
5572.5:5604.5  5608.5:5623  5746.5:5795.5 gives -0.03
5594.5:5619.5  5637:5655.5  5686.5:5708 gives 0.04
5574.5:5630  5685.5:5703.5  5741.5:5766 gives 0.05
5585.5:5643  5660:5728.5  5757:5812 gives -0.03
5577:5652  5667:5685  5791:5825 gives -0.11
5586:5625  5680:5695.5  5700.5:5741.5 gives 0.01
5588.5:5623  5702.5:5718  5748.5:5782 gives 0.02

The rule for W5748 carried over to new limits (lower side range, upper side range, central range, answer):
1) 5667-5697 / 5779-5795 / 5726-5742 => -0.29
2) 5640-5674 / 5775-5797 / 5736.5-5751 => -0.95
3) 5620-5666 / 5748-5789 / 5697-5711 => -0.48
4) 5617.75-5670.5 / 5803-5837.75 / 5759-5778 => -1.93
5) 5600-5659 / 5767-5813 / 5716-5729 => -0.70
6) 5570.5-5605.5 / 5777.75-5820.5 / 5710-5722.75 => -0.80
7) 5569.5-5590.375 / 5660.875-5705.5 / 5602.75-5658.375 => 0.58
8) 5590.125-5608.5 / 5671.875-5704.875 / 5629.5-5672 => 0.34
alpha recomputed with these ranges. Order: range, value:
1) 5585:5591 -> 11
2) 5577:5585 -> 10.6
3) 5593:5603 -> 10.7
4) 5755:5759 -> 11.7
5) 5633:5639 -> 11.5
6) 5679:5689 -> 12.3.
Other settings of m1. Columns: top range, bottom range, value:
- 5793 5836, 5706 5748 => 0.91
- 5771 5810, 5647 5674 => 1.04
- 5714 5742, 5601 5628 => 1.07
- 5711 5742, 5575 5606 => 1.10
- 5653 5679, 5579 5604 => 1.07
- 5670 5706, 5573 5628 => 1.09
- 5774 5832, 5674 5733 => 0.95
